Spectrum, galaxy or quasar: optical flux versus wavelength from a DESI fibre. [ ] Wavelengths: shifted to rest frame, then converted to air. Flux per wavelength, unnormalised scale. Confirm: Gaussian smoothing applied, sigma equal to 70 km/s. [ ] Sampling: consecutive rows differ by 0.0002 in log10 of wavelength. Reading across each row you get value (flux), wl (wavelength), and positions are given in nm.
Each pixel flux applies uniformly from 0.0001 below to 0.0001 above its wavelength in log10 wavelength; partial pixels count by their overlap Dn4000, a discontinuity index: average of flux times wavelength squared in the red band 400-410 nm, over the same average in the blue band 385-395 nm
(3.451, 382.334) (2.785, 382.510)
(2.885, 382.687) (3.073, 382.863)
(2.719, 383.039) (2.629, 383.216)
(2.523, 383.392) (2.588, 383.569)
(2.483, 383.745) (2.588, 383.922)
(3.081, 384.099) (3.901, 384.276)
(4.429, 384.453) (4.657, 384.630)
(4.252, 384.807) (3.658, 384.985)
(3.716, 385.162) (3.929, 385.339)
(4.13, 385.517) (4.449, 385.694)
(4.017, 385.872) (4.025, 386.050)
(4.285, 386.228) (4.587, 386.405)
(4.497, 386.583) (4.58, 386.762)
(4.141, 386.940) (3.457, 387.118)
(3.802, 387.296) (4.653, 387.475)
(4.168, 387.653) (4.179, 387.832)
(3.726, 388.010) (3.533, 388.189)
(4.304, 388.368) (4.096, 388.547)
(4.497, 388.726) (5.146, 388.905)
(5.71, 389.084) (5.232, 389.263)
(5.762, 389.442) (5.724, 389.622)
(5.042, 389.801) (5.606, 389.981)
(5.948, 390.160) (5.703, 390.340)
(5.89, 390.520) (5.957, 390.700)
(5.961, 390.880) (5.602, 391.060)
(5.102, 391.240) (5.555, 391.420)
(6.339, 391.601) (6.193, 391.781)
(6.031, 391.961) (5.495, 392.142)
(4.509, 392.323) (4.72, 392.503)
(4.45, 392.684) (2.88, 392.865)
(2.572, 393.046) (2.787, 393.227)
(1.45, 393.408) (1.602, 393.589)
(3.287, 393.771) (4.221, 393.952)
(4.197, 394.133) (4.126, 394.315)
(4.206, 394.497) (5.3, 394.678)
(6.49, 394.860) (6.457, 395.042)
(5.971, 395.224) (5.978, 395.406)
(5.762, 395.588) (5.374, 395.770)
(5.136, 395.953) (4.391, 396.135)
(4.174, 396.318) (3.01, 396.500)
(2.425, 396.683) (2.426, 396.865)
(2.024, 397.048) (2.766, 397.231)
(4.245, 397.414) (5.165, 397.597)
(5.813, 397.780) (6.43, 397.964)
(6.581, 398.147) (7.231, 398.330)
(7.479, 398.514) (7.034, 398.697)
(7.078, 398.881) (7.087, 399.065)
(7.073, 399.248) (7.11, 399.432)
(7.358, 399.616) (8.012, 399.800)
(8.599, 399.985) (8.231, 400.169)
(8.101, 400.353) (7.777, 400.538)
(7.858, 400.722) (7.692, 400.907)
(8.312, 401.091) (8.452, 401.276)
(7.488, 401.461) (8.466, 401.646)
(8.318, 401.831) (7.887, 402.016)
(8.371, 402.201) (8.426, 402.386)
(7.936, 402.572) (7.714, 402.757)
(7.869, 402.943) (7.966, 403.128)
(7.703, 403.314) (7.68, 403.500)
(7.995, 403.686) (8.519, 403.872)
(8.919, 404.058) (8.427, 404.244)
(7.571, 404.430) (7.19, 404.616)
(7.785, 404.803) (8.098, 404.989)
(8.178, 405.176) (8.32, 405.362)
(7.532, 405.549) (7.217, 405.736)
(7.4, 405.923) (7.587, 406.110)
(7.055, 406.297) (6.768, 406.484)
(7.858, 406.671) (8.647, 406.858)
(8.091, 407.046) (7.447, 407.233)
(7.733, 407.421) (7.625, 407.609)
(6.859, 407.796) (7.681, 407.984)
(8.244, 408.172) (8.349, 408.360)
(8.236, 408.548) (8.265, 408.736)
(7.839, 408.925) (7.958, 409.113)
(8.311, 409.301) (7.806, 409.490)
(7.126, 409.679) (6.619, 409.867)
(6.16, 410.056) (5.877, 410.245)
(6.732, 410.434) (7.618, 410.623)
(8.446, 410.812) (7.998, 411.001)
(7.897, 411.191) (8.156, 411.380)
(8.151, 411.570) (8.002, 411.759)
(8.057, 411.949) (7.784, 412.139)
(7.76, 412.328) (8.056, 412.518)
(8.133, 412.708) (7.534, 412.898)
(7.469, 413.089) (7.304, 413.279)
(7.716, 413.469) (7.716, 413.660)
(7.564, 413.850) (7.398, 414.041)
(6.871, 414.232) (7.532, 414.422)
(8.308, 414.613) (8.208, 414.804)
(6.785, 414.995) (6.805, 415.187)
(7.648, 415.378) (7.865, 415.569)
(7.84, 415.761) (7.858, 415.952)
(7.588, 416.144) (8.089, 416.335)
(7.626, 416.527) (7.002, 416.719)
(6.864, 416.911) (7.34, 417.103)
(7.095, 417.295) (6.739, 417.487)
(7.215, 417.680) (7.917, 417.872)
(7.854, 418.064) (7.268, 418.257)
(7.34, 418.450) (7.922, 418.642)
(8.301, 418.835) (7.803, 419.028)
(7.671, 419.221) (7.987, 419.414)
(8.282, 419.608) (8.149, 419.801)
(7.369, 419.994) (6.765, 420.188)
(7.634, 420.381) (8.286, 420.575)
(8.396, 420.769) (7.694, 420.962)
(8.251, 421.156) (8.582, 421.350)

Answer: 1.85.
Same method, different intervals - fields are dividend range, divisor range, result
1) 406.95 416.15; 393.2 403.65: 1.32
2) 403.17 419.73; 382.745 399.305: 1.85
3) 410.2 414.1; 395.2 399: 1.64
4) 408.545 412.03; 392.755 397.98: 1.99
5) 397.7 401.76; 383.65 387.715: 2.03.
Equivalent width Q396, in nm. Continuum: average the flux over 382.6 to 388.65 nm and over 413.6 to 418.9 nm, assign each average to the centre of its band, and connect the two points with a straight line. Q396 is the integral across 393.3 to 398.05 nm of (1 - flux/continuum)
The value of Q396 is 0.65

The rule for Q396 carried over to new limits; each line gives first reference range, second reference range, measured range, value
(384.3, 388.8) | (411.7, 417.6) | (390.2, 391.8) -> -0.38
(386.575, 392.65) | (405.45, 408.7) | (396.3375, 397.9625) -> 0.66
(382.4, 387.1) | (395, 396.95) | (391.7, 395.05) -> 0.14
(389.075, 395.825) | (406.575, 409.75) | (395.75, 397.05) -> 0.47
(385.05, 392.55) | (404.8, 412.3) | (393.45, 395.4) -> 0.38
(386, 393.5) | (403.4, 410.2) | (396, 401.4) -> 0.14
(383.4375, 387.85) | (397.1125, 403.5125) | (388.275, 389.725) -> -0.11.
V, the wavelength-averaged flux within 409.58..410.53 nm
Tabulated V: 6.51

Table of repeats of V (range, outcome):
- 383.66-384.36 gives 3.01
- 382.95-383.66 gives 2.62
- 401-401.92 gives 8.2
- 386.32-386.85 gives 4.55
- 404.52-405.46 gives 7.91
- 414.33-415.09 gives 7.71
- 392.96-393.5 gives 2.27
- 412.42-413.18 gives 7.79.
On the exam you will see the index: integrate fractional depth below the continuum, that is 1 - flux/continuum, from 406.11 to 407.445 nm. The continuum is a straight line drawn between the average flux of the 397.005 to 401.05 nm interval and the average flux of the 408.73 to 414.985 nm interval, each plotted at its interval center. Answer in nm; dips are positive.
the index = -0.067 nm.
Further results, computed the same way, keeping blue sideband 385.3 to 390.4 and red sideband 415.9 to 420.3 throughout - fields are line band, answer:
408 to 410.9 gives -0.37 nm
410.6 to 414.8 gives -0.46 nm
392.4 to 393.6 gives 0.49 nm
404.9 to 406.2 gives -0.29 nm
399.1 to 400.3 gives -0.41 nm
